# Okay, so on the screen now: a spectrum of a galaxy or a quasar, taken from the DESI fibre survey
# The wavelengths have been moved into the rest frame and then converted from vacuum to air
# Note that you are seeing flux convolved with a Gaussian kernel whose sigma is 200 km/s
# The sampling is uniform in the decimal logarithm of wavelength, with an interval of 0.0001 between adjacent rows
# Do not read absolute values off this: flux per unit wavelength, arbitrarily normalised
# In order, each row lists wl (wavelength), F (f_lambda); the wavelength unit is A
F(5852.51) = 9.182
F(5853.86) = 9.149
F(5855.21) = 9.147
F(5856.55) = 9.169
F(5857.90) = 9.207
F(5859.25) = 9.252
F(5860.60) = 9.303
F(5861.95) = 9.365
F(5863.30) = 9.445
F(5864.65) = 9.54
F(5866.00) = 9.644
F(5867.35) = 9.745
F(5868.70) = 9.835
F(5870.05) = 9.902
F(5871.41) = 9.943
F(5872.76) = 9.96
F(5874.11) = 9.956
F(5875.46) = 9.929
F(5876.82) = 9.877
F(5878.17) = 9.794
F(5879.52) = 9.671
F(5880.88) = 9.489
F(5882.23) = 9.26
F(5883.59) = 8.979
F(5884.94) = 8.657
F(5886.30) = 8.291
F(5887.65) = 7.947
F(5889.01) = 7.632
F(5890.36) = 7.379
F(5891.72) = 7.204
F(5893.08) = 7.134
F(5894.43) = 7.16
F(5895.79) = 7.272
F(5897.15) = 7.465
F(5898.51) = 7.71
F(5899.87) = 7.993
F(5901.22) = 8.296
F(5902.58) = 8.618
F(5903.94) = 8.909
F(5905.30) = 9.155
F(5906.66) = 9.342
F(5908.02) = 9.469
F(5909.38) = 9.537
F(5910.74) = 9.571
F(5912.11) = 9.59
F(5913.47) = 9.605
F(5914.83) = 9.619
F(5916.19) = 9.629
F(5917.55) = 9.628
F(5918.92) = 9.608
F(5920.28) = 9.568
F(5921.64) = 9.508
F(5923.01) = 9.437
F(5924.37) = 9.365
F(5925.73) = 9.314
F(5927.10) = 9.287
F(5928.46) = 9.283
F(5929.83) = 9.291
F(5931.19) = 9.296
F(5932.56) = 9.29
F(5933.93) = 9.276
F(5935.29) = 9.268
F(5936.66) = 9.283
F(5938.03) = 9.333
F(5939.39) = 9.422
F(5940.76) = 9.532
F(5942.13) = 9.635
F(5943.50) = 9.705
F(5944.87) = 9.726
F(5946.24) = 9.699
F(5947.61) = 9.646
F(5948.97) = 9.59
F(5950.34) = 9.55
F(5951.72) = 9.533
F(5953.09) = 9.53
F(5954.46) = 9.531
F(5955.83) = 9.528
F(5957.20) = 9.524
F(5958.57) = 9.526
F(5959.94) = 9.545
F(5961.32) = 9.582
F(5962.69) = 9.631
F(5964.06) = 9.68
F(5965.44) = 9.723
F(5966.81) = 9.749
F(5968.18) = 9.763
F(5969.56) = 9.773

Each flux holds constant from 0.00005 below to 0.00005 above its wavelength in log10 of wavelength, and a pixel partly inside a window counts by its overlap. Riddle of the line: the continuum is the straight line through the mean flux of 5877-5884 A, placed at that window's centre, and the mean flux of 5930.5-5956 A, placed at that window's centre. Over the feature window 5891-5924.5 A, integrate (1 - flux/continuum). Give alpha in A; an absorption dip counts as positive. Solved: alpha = 2.4 A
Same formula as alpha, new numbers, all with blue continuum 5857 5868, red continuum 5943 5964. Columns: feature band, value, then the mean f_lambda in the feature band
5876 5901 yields 3.1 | 8.28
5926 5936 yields 0.3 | 9.28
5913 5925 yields 0.0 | 9.55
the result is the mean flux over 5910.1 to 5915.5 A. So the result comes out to 9.59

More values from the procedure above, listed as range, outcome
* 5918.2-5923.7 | 9.52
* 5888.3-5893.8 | 7.34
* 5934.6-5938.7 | 9.3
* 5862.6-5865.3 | 9.49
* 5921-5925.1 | 9.44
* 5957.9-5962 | 9.54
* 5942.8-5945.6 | 9.7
